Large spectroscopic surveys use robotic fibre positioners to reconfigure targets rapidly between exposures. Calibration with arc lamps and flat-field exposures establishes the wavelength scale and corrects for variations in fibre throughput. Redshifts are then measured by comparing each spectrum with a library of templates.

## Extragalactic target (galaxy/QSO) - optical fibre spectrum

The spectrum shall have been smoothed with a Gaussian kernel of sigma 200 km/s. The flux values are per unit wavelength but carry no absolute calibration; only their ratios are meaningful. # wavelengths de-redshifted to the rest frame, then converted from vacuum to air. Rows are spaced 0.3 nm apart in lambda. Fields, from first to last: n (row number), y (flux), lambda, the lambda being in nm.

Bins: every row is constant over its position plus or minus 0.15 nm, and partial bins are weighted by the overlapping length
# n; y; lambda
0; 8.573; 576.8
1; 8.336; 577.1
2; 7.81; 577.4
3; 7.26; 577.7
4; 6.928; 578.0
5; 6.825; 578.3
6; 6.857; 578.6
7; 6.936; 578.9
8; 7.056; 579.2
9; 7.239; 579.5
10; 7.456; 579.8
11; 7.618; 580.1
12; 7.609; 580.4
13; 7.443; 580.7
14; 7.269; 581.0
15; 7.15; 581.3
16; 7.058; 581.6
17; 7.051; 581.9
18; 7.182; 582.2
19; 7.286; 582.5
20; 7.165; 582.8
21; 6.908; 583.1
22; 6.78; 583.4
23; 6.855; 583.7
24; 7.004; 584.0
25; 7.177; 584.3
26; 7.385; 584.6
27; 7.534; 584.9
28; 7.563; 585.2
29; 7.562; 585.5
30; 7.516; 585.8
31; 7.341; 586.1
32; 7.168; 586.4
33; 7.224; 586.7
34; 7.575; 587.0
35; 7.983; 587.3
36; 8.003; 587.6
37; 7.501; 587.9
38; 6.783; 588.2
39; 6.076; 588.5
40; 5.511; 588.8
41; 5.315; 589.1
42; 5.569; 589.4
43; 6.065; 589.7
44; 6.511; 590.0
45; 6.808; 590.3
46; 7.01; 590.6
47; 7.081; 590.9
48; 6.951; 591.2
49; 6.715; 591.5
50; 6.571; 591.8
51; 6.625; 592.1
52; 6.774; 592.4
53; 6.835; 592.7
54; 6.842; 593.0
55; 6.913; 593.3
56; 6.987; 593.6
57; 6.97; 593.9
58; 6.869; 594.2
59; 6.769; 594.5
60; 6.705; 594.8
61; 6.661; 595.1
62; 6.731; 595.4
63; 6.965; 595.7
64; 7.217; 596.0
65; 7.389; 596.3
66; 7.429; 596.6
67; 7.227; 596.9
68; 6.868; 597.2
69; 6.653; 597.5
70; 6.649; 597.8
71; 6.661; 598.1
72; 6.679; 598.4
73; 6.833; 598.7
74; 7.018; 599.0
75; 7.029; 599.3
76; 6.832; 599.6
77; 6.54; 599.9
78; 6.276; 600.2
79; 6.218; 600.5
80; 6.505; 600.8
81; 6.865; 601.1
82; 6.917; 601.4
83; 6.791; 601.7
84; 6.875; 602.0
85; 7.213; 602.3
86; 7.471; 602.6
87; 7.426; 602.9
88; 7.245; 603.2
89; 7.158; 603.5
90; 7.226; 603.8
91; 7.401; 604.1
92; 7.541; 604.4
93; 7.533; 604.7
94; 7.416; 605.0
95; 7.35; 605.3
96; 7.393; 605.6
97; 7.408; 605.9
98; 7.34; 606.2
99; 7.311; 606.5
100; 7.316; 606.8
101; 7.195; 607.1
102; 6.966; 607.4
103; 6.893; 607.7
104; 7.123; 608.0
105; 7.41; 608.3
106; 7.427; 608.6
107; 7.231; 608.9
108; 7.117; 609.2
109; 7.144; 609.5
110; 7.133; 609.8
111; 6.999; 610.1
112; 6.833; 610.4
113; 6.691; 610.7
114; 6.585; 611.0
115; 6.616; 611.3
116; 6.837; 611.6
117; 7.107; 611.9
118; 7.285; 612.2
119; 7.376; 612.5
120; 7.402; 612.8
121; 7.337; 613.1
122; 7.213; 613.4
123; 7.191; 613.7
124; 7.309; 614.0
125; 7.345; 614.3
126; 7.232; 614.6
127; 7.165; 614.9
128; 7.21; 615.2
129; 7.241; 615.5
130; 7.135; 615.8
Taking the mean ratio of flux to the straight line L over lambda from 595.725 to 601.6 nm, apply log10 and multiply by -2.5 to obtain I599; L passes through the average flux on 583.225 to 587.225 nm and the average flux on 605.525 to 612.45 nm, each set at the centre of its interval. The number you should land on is 0.05 mag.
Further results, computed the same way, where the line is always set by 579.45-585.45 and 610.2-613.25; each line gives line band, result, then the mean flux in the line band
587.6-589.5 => 0.146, 6.29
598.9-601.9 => 0.063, 6.7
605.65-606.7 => -0.046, 7.36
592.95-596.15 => 0.042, 6.88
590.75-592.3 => 0.059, 6.79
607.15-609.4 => -0.020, 7.17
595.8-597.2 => -0.019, 7.26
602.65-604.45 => -0.039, 7.33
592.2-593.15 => 0.055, 6.81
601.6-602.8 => -0.005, 7.11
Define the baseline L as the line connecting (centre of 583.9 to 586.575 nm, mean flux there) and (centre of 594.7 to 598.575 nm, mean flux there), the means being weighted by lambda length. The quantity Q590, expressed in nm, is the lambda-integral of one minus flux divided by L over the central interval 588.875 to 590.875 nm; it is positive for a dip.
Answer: 0.26 nm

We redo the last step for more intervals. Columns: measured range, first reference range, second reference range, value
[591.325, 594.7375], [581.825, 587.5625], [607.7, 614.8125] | 0.21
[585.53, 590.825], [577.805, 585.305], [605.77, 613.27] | 0.24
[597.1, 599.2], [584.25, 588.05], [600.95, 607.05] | 0.16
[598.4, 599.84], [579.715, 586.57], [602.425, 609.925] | 0.08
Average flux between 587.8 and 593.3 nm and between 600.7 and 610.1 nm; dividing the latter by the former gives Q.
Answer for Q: 1.1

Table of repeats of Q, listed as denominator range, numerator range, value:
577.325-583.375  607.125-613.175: 0.98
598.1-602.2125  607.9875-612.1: 1.04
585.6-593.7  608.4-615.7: 1.04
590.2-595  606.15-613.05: 1.04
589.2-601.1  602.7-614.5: 1.06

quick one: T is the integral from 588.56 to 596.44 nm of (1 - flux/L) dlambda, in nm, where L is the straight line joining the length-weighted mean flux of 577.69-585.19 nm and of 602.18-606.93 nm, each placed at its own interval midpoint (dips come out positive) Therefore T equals 0.65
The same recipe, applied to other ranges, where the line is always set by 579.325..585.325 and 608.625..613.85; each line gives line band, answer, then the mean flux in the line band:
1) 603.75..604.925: -0.05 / 7.44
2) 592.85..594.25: 0.05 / 6.92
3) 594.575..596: 0.07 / 6.81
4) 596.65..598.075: 0.06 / 6.87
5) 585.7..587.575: -0.08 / 7.5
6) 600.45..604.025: 0.05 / 7.02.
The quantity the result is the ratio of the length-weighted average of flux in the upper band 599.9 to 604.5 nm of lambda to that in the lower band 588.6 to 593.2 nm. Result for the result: 1.1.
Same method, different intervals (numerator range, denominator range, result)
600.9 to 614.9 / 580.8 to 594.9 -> 1.03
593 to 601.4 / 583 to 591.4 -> 0.98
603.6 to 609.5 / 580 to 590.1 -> 1.03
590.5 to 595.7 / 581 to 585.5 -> 0.95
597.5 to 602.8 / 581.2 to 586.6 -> 0.94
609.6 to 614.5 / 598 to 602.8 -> 1.04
